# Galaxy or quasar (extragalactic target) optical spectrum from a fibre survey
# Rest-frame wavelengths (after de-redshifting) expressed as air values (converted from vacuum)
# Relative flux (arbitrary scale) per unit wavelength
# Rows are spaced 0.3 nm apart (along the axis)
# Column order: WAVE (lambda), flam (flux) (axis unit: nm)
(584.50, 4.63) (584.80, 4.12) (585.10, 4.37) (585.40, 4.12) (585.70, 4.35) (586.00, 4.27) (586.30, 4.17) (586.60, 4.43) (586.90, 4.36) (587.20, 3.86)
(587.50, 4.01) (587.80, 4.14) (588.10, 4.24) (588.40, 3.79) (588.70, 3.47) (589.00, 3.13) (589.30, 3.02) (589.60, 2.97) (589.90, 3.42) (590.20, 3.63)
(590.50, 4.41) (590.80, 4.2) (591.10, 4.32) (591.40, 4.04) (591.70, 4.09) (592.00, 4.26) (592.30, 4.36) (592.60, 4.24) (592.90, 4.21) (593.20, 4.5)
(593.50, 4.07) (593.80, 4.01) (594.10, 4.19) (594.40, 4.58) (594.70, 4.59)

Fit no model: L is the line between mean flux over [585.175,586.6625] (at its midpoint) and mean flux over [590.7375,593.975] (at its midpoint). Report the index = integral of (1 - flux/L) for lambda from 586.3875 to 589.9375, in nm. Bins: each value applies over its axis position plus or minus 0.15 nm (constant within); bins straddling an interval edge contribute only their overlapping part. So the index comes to 0.411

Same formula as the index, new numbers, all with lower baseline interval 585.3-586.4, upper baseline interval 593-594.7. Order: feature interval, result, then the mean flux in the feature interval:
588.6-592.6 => 0.43 nm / 3.81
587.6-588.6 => 0.05 nm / 4.03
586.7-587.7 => 0.03 nm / 4.1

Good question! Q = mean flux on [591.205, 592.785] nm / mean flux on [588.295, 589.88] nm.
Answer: 1.3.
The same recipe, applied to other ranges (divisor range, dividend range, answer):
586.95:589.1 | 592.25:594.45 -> 1.11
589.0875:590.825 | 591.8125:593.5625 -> 1.21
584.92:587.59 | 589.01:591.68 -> 0.89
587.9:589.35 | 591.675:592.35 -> 1.18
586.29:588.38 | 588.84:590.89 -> 0.85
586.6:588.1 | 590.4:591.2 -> 1.04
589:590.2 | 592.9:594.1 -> 1.31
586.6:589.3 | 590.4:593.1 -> 1.10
